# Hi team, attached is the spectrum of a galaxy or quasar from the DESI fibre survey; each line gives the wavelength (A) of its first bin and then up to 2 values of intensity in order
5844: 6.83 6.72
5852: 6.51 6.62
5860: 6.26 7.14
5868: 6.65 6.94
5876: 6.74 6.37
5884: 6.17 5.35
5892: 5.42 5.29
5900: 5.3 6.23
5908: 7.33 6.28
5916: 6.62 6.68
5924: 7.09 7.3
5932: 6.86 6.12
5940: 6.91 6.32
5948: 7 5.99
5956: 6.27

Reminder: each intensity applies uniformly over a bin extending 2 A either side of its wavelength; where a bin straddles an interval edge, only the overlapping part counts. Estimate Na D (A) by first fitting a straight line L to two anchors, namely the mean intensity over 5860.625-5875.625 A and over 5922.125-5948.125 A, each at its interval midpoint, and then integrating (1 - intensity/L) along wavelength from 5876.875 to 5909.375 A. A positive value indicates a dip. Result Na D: 4.20 A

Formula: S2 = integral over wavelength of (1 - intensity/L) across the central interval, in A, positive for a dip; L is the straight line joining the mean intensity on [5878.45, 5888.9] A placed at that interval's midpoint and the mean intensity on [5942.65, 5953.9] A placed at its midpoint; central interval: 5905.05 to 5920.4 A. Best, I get -1.2 A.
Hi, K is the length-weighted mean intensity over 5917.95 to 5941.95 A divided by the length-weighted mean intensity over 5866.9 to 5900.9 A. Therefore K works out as 1.13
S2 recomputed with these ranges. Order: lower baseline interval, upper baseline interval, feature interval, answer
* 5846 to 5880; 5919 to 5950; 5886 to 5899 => 2.7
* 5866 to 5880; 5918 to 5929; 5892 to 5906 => 2.6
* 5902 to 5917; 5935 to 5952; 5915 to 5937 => -0.8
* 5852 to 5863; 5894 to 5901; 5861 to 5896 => -2.4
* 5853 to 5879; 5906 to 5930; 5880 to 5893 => 1.9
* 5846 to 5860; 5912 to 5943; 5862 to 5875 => -0.6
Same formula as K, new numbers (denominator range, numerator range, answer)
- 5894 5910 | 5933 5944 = 1.08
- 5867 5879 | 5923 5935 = 1.04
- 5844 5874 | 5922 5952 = 1.01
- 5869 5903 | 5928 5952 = 1.11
